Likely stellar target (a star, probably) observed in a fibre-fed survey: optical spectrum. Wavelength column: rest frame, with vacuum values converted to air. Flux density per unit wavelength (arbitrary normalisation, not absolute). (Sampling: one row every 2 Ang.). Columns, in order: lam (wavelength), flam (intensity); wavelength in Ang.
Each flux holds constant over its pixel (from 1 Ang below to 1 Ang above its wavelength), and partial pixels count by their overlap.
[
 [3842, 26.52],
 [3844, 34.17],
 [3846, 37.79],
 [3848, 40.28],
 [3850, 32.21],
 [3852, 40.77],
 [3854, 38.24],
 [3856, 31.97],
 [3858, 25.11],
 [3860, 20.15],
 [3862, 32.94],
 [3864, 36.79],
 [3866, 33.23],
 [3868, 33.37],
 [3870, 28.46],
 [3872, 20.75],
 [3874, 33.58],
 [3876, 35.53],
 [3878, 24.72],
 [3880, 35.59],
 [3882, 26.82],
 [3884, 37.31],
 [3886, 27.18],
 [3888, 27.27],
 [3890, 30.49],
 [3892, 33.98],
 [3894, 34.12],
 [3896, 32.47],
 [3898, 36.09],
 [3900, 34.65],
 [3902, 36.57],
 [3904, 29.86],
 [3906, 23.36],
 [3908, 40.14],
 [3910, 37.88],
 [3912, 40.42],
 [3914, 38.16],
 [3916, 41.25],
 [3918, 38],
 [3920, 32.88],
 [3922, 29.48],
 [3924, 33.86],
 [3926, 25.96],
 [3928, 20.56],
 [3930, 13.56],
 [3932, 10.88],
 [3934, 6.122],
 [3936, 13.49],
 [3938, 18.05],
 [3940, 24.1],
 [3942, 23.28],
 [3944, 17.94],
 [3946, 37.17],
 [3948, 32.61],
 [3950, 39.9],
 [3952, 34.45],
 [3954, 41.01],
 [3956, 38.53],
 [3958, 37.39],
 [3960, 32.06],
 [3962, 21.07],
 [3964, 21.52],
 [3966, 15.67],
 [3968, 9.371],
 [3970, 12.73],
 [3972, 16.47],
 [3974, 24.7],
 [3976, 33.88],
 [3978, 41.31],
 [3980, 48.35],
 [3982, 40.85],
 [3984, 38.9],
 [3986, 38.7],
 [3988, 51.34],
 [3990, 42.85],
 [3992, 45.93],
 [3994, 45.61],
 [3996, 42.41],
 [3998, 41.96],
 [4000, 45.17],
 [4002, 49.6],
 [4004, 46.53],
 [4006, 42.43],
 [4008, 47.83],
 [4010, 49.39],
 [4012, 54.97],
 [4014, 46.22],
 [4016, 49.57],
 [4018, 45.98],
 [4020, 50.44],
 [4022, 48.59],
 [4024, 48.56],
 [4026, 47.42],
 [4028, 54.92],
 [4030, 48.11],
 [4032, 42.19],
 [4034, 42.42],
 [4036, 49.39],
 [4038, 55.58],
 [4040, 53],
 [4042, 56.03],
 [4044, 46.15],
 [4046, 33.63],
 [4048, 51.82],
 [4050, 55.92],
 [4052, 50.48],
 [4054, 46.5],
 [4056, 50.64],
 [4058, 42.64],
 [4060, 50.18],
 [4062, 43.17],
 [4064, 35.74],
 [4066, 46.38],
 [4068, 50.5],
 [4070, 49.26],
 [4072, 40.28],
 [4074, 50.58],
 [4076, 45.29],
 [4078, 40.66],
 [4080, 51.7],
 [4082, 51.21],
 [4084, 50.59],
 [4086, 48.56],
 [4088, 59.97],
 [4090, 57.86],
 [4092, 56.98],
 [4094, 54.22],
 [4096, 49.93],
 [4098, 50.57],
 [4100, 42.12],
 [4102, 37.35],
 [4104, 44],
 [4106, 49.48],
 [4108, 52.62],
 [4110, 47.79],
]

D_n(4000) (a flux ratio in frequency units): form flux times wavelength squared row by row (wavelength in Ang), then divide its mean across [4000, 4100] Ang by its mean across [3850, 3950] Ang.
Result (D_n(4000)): 1.8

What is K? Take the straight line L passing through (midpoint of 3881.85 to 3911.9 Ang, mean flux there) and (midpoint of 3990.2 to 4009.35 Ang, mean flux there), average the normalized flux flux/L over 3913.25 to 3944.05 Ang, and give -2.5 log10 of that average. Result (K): 0.44 mag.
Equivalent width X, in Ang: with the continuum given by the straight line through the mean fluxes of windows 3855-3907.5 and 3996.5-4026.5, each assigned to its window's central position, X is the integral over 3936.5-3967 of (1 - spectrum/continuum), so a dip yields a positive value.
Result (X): 8.57 Ang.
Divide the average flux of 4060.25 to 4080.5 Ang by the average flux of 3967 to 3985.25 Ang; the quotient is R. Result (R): 1.53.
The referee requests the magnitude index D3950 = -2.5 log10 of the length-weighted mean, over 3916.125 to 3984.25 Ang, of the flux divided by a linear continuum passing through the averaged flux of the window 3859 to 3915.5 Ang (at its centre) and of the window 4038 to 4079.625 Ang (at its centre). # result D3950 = 0.35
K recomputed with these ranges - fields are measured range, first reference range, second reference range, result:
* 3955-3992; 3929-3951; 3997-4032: 0.063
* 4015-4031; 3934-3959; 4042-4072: -0.191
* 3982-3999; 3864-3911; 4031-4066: -0.038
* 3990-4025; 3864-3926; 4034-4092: -0.084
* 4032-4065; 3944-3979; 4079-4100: -0.065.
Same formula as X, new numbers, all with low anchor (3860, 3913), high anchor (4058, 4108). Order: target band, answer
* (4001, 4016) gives -2.2 Ang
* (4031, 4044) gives -1.5 Ang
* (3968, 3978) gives 4.2 Ang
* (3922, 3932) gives 3.6 Ang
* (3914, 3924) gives -0.2 Ang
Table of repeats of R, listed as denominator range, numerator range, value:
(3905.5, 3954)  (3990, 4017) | 1.64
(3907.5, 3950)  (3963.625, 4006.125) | 1.32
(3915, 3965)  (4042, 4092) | 1.76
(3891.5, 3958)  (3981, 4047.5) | 1.55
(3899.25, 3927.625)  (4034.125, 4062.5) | 1.43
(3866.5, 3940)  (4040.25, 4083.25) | 1.60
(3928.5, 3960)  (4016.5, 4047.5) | 1.85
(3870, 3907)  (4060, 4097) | 1.58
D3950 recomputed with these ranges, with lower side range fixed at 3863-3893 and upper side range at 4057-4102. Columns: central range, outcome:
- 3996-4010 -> -0.096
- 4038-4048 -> -0.078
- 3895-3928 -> -0.006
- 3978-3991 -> -0.083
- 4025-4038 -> -0.091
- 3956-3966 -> 0.340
